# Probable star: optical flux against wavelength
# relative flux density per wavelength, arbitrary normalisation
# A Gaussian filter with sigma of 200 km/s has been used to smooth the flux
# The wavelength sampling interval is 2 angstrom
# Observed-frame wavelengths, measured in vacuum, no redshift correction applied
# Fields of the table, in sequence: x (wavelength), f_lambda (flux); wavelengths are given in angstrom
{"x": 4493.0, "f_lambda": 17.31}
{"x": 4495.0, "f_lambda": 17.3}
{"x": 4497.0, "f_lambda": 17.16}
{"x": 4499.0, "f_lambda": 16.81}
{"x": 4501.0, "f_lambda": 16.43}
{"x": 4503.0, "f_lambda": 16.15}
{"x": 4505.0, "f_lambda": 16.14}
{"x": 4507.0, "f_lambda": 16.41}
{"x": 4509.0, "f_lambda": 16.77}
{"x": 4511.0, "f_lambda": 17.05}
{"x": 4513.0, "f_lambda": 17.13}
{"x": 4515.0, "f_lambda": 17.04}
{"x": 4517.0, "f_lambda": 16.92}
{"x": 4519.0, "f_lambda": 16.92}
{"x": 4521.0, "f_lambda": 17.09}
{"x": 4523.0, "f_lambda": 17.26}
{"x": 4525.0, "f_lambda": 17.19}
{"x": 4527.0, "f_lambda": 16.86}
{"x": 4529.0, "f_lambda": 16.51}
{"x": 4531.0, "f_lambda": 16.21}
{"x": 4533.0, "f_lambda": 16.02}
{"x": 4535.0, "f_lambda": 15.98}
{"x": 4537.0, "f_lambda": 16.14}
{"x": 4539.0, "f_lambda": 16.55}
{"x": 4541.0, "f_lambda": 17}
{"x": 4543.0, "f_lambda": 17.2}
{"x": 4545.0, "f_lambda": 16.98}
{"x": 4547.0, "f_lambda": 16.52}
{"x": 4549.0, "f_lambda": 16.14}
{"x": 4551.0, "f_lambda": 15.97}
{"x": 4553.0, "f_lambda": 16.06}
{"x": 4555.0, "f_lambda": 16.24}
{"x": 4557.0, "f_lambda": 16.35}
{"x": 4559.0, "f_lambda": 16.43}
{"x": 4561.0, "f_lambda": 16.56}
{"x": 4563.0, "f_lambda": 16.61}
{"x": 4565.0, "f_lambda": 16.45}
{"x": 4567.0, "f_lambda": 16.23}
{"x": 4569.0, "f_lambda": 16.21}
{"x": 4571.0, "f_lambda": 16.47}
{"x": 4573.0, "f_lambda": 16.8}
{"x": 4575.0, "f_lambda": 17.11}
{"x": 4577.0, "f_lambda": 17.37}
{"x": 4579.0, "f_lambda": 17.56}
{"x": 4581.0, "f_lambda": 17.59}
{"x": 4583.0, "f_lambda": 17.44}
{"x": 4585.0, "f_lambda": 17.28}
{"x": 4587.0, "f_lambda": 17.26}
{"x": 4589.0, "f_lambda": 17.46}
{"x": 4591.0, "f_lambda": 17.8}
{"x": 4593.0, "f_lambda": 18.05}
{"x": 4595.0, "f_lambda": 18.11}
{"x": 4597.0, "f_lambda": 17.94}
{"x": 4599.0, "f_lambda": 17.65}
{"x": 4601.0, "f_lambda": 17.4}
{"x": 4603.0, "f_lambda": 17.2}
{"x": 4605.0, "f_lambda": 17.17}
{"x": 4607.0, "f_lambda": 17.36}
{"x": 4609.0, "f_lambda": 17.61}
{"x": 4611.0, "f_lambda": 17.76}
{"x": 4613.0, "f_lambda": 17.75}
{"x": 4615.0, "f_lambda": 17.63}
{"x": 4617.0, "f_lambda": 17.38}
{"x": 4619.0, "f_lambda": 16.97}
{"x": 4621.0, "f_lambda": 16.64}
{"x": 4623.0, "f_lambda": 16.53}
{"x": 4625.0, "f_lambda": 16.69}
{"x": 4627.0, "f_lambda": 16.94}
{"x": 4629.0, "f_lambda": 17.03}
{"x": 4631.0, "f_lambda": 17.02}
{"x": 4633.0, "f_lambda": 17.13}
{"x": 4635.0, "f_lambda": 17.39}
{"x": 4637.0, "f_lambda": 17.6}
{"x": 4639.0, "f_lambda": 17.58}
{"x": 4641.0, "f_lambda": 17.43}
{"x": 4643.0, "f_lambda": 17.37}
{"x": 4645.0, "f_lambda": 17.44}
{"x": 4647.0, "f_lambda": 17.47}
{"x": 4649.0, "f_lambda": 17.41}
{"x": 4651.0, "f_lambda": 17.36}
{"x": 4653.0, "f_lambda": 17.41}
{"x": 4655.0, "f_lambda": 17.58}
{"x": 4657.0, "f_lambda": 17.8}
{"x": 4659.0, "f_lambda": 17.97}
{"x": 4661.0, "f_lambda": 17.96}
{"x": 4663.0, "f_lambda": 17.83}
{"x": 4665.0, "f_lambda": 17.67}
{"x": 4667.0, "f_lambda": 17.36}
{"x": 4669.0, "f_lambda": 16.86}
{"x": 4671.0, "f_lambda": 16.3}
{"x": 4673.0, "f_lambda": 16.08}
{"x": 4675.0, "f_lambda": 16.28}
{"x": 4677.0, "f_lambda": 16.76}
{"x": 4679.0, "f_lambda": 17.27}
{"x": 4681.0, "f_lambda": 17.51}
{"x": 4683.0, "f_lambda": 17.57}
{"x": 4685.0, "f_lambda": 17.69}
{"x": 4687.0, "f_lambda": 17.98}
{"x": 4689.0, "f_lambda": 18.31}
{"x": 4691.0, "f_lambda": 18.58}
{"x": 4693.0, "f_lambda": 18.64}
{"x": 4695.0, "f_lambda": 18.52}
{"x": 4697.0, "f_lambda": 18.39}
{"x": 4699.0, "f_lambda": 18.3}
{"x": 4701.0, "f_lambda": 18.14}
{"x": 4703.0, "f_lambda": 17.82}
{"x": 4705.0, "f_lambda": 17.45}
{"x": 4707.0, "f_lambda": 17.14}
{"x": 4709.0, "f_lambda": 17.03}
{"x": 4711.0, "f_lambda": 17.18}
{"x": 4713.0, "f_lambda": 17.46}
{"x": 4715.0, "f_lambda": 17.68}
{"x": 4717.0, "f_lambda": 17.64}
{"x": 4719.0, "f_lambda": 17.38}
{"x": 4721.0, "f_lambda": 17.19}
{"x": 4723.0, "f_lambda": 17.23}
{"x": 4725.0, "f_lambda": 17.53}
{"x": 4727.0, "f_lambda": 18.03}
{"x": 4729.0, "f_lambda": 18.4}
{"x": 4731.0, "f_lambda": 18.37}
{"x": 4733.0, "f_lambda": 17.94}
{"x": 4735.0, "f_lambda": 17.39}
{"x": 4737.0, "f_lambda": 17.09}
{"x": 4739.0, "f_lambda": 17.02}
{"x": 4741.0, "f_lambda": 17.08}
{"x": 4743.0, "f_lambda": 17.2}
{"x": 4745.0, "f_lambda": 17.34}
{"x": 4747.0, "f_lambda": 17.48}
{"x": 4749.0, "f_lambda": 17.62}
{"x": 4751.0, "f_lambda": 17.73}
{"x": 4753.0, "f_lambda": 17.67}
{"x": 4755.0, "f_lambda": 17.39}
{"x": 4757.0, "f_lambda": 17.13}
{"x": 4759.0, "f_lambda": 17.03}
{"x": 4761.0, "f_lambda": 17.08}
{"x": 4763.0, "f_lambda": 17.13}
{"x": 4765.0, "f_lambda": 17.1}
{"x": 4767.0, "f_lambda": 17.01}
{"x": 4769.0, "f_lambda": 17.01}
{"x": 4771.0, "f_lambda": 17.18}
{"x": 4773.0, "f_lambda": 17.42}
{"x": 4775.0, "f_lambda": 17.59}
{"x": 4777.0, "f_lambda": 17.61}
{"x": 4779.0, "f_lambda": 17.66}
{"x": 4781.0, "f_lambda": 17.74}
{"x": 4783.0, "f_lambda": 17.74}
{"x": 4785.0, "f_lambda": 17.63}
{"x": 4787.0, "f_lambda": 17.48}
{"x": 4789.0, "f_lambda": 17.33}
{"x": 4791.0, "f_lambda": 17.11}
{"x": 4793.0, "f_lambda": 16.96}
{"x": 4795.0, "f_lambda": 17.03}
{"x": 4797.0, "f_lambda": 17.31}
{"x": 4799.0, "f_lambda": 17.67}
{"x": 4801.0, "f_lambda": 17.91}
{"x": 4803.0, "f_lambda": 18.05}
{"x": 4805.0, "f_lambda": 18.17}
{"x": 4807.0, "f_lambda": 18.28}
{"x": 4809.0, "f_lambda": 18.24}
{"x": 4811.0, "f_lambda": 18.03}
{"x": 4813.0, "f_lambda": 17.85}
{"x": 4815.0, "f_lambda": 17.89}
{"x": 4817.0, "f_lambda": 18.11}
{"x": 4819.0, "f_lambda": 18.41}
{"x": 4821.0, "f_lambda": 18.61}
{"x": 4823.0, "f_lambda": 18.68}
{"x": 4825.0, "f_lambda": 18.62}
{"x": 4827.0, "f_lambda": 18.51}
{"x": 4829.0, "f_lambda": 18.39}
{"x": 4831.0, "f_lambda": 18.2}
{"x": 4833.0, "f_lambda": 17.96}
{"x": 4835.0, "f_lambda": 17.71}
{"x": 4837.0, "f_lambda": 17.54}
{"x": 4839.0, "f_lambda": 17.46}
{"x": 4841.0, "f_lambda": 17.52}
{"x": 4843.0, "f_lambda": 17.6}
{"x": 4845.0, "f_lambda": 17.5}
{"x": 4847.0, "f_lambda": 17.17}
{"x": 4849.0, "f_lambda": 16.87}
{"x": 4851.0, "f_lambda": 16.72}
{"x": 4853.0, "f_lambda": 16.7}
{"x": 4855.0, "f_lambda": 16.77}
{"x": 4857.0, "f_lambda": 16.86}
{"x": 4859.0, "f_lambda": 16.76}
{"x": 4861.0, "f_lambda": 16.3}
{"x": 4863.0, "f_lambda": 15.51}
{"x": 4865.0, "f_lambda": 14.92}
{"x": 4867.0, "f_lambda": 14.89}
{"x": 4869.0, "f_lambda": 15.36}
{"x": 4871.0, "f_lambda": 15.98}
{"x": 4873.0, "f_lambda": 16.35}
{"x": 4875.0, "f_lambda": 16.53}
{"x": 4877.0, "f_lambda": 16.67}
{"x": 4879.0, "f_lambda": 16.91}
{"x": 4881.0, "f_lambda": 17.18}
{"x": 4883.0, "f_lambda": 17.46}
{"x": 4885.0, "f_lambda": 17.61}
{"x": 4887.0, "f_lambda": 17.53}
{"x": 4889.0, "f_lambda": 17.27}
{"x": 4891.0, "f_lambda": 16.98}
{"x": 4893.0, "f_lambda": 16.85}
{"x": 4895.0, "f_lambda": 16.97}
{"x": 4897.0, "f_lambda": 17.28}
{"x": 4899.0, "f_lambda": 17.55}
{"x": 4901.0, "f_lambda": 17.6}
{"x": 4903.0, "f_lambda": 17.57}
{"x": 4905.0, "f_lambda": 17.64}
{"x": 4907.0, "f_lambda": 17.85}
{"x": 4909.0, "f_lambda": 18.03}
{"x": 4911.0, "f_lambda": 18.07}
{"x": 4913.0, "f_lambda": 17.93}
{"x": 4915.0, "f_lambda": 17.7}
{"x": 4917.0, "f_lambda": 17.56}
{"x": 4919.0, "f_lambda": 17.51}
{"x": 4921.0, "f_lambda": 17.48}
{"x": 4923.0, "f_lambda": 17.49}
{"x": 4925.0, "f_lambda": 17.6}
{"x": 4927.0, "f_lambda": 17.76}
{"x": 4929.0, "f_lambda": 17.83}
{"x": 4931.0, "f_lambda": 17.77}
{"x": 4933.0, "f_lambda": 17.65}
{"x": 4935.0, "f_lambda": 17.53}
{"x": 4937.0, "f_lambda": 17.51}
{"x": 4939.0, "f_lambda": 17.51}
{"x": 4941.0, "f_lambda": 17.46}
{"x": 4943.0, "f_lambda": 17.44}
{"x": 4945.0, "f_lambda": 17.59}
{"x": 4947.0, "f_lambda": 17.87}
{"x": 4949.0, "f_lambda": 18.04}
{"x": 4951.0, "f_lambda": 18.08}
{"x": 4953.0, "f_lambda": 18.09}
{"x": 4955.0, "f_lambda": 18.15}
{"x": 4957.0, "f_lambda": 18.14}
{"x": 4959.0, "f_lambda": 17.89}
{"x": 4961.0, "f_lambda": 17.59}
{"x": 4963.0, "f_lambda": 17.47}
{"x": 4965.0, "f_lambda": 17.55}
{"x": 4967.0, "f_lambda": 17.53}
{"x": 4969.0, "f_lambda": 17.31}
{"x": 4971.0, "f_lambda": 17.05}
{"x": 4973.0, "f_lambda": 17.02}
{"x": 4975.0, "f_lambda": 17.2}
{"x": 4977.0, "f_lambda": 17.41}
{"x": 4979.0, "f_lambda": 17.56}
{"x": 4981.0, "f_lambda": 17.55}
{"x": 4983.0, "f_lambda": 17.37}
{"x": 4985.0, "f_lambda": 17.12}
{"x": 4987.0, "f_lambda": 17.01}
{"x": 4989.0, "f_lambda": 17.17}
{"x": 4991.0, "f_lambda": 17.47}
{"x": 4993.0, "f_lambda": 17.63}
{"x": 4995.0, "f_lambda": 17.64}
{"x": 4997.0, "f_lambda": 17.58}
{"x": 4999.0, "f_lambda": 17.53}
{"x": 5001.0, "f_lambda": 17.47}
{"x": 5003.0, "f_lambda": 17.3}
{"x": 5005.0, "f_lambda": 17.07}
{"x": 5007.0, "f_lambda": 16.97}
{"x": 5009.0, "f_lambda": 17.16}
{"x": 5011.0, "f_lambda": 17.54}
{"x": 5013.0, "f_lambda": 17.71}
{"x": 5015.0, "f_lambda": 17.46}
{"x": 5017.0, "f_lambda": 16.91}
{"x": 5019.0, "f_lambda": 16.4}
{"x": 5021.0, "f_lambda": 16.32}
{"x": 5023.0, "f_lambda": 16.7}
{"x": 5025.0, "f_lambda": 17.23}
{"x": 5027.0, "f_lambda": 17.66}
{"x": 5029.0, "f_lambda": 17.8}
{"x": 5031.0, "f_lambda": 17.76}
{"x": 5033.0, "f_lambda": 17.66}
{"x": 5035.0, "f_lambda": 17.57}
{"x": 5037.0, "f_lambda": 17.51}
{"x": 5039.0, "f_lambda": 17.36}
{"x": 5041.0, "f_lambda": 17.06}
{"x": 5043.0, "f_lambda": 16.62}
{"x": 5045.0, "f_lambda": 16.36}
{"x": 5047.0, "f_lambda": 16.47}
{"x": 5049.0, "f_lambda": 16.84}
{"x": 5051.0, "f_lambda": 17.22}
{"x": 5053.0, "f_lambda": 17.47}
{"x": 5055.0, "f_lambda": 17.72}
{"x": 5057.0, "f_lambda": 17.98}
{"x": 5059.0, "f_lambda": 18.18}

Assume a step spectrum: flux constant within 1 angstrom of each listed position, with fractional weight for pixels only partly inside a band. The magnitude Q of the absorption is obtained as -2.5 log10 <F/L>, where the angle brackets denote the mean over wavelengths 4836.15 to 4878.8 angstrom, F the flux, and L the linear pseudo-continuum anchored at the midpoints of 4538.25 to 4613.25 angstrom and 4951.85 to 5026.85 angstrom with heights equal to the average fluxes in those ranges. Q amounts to 0.04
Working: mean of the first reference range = 17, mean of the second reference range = 17.4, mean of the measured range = 16.6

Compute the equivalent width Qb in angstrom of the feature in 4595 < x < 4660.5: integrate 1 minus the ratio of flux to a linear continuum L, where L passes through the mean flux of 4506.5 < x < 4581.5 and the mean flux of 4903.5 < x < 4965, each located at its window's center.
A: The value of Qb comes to -1.8 angstrom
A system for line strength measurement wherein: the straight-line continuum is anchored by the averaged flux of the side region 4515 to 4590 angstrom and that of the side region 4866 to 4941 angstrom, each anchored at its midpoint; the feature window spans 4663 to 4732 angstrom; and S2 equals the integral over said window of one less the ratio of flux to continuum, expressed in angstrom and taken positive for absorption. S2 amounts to -2.6 angstrom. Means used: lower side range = 16.7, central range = 17.6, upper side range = 17.3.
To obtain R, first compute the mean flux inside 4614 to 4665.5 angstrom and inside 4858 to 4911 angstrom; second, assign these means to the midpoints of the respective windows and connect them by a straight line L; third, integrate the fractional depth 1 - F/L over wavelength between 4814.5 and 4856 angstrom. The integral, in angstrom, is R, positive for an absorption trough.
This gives -2.0 angstrom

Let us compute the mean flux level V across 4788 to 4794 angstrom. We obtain 17.1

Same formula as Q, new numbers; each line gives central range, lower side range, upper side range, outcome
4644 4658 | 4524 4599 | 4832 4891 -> -0.042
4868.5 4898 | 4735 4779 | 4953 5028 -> 0.028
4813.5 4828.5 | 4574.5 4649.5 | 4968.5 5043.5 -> -0.064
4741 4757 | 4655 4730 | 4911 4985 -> 0.010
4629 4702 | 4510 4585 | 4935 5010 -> -0.039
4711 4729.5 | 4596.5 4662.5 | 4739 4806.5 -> -0.011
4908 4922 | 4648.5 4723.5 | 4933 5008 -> -0.014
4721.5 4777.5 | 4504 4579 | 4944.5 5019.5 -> -0.025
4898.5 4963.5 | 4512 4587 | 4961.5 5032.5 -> -0.032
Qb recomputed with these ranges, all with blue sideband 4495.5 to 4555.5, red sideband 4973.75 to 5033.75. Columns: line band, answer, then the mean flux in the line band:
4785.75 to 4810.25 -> -0.9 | 17.6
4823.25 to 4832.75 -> -0.8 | 18.4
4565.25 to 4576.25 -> 0.1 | 16.6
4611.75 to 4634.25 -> -0.4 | 17.1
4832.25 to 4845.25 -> -0.4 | 17.6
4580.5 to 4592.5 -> -0.6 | 17.5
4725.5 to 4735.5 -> -0.7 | 18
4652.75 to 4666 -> -0.7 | 17.8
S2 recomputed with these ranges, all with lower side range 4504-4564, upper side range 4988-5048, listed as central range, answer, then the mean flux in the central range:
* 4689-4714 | -1.6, 17.9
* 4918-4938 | -0.6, 17.6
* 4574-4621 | -2.3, 17.5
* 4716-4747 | -1.2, 17.5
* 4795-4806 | -0.5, 17.8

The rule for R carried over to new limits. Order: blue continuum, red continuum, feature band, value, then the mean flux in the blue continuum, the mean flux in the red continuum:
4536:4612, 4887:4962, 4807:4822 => -0.6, 17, 17.6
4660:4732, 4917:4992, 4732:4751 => 0.2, 17.6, 17.6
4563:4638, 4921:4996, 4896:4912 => -0.2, 17.2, 17.6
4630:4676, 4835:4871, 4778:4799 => -0.7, 17.3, 16.6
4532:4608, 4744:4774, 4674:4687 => -0.1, 16.9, 17.3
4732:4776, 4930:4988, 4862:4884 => 1.6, 17.3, 17.6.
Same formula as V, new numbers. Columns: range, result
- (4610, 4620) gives 17.5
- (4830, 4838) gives 17.9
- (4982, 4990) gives 17.2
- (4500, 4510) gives 16.4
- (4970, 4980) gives 17.2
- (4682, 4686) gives 17.6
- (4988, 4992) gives 17.3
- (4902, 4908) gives 17.7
